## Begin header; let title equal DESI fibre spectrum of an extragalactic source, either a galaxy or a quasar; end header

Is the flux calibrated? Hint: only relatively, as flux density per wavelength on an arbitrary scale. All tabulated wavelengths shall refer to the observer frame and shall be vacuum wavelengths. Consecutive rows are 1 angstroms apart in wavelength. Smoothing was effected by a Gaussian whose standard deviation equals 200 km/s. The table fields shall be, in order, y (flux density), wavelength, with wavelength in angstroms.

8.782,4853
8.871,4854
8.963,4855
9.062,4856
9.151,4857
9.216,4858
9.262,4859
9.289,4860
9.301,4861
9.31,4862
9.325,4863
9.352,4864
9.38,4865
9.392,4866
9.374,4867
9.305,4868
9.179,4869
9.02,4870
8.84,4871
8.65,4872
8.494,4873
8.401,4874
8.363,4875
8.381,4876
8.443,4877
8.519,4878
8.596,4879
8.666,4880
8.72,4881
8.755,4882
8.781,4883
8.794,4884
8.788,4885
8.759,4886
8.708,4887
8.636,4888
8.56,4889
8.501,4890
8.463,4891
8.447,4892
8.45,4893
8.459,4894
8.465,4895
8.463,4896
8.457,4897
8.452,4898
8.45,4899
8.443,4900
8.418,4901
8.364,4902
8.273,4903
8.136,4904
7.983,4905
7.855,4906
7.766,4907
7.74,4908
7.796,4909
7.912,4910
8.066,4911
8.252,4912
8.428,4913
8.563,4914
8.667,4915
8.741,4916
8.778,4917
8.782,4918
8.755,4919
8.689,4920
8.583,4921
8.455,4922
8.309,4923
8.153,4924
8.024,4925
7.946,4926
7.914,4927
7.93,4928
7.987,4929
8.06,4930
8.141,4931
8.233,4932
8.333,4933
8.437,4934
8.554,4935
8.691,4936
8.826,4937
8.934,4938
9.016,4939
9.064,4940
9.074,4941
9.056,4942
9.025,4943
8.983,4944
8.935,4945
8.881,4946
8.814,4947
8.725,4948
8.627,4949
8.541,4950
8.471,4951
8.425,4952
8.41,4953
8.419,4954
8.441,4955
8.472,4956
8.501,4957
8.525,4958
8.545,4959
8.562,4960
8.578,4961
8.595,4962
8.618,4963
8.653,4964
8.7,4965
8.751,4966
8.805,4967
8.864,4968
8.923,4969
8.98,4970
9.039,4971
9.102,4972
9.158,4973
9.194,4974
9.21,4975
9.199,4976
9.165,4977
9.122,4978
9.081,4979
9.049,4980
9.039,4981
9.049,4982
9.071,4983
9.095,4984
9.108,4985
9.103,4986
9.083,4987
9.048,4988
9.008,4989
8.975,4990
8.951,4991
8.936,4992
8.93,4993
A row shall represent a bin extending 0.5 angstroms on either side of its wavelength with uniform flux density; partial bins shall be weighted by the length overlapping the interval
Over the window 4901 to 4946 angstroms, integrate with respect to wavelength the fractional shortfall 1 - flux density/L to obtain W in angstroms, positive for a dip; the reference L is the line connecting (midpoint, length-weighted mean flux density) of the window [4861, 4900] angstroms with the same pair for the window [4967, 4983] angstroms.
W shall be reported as 2.40 angstroms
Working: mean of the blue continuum 8.74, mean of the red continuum 9.07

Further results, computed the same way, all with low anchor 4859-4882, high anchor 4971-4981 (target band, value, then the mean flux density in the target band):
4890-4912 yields 1.8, 8.24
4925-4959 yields 1.9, 8.55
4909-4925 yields 1.0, 8.44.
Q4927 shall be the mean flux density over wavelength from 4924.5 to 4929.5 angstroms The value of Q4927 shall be 7.96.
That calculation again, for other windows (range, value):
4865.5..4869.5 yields 9.31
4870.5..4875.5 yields 8.55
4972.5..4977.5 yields 9.19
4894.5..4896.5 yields 8.46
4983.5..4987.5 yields 9.1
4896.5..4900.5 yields 8.45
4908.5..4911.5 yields 7.92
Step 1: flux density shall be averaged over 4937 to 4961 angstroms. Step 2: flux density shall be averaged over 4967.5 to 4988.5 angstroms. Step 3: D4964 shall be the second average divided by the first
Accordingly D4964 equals 1.0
